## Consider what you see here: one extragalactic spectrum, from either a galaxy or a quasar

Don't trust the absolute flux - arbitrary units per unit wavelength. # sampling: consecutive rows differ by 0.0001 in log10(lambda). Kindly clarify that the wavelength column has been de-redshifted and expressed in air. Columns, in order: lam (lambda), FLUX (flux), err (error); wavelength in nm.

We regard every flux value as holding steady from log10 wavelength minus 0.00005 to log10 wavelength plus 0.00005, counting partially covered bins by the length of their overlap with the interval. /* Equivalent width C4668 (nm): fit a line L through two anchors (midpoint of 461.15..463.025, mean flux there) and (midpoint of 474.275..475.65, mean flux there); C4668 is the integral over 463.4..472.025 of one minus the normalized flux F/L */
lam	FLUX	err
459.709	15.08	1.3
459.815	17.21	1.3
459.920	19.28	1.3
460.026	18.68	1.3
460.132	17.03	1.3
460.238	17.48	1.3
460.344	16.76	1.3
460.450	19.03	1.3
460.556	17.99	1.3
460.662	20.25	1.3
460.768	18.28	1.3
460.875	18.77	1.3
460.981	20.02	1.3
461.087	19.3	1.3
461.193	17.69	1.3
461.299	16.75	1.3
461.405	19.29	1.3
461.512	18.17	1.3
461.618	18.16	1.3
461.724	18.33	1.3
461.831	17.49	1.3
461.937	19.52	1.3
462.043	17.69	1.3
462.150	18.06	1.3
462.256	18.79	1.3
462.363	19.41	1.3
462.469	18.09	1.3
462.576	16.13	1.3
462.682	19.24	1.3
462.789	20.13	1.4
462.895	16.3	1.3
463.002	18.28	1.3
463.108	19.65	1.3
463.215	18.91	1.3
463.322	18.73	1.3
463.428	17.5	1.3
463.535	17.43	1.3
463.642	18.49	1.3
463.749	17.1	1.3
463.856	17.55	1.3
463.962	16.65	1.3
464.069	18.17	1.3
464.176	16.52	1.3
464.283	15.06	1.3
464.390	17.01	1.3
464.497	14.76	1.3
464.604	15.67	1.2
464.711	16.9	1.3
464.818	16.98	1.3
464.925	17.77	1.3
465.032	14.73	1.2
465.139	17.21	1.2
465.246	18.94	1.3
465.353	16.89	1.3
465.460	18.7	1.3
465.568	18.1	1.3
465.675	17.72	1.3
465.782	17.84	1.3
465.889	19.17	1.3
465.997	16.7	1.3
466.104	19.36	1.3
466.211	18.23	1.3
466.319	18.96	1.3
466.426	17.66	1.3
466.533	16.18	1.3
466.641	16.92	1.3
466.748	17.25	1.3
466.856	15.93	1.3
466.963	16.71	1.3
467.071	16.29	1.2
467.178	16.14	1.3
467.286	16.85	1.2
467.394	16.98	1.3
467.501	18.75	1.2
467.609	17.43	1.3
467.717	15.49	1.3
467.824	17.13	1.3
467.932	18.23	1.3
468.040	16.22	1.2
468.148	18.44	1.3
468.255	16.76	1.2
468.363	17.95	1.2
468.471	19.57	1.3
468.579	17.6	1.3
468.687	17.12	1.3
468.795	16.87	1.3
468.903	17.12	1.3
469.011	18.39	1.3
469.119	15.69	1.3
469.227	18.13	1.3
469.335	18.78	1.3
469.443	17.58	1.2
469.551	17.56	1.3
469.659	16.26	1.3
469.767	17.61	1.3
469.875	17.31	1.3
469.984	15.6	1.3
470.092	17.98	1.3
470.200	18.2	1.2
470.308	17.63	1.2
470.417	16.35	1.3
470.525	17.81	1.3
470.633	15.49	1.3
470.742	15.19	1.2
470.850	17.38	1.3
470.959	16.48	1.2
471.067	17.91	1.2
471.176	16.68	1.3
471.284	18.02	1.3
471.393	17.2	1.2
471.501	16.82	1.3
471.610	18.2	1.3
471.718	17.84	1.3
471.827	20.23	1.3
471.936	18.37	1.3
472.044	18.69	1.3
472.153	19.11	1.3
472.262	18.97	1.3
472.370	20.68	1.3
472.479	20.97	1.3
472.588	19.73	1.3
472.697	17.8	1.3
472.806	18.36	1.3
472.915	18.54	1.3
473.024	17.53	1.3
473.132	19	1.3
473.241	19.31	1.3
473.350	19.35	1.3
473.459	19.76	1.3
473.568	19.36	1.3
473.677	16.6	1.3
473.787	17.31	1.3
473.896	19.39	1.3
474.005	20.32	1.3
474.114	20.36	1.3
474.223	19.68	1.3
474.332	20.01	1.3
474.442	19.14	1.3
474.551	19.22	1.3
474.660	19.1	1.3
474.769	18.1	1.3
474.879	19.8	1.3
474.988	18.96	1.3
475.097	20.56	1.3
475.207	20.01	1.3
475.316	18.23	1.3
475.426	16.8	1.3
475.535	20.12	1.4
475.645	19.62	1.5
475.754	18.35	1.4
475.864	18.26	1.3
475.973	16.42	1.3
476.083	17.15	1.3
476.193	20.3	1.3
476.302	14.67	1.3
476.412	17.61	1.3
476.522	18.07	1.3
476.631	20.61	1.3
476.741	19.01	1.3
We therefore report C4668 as 0.61 nm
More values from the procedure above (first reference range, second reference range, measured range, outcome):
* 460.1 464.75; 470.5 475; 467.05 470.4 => 0.176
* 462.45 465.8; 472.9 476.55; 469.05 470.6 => 0.072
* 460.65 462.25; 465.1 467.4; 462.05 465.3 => 0.088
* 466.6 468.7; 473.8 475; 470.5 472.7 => 0.050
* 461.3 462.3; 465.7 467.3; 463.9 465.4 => 0.090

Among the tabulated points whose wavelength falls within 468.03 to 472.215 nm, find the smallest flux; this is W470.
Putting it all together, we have 15.19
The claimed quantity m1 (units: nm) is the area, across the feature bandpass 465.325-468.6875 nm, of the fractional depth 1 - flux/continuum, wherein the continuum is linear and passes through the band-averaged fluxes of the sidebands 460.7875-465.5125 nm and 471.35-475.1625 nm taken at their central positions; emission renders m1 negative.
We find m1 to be 0.14 nm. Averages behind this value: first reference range 17.8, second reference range 19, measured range 17.5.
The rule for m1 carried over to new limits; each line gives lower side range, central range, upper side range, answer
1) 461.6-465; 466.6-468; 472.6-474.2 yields 0.09 nm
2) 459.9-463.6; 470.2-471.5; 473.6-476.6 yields 0.11 nm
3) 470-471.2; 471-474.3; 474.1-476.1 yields -0.16 nm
